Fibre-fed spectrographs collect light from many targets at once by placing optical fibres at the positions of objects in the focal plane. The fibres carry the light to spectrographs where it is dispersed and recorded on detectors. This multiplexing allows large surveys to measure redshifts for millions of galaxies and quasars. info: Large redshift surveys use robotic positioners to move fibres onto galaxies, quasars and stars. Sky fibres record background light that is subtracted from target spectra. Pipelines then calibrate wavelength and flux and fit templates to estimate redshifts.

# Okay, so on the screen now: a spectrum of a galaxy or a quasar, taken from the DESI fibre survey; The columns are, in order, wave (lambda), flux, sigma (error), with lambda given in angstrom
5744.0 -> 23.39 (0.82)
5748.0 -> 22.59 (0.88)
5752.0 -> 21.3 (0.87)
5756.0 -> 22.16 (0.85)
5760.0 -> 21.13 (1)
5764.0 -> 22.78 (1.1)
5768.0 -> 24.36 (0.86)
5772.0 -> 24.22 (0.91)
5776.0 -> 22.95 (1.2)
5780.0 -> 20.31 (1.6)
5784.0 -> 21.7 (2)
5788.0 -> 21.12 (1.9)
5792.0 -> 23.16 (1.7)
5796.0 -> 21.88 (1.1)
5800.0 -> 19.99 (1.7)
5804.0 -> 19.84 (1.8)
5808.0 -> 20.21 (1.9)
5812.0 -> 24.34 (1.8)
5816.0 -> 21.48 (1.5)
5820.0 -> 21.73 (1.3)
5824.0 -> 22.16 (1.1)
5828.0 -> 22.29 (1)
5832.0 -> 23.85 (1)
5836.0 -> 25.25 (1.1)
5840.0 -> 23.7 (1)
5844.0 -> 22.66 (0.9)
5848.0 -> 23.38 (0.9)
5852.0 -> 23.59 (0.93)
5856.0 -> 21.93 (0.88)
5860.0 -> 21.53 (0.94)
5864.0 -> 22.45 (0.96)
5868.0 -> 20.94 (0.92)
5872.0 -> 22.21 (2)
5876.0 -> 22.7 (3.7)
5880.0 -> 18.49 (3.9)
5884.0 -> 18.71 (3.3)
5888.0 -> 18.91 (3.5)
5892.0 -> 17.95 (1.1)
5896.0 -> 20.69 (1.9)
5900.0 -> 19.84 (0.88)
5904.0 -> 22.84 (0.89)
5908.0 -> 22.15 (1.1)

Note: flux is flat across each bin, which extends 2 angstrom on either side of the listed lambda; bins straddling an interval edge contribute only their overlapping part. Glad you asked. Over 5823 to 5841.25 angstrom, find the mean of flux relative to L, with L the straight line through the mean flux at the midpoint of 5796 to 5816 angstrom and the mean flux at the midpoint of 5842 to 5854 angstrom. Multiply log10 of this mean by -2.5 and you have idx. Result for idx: -0.05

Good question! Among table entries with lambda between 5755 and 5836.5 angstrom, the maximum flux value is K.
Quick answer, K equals 25.25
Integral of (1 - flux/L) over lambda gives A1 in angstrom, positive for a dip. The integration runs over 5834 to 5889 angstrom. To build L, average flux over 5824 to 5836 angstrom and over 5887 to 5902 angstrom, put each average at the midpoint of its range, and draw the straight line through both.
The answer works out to -1.39 angstrom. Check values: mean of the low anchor 23.3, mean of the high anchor 19.4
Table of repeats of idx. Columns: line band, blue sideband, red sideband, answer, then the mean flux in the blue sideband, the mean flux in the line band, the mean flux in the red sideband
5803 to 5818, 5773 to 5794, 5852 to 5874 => 0.019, 22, 21.6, 22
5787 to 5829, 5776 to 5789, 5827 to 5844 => 0.041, 21.3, 21.7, 23.7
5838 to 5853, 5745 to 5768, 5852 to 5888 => -0.094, 22.3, 23.3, 21.1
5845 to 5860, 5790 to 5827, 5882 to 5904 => -0.110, 21.7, 22.8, 19.5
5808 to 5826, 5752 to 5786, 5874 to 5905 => -0.039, 22.4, 22.2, 19.9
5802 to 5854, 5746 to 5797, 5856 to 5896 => -0.066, 22.3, 22.7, 20.5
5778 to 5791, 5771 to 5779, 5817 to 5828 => 0.082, 23.1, 21.2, 22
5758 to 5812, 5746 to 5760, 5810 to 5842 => 0.024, 21.9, 21.9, 23.1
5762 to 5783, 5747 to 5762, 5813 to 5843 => -0.040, 21.7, 22.9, 23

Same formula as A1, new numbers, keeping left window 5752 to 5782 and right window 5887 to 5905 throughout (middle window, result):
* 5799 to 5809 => 0.81 angstrom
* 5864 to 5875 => -0.73 angstrom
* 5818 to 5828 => -0.30 angstrom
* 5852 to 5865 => -0.94 angstrom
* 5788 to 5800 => 0.05 angstrom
